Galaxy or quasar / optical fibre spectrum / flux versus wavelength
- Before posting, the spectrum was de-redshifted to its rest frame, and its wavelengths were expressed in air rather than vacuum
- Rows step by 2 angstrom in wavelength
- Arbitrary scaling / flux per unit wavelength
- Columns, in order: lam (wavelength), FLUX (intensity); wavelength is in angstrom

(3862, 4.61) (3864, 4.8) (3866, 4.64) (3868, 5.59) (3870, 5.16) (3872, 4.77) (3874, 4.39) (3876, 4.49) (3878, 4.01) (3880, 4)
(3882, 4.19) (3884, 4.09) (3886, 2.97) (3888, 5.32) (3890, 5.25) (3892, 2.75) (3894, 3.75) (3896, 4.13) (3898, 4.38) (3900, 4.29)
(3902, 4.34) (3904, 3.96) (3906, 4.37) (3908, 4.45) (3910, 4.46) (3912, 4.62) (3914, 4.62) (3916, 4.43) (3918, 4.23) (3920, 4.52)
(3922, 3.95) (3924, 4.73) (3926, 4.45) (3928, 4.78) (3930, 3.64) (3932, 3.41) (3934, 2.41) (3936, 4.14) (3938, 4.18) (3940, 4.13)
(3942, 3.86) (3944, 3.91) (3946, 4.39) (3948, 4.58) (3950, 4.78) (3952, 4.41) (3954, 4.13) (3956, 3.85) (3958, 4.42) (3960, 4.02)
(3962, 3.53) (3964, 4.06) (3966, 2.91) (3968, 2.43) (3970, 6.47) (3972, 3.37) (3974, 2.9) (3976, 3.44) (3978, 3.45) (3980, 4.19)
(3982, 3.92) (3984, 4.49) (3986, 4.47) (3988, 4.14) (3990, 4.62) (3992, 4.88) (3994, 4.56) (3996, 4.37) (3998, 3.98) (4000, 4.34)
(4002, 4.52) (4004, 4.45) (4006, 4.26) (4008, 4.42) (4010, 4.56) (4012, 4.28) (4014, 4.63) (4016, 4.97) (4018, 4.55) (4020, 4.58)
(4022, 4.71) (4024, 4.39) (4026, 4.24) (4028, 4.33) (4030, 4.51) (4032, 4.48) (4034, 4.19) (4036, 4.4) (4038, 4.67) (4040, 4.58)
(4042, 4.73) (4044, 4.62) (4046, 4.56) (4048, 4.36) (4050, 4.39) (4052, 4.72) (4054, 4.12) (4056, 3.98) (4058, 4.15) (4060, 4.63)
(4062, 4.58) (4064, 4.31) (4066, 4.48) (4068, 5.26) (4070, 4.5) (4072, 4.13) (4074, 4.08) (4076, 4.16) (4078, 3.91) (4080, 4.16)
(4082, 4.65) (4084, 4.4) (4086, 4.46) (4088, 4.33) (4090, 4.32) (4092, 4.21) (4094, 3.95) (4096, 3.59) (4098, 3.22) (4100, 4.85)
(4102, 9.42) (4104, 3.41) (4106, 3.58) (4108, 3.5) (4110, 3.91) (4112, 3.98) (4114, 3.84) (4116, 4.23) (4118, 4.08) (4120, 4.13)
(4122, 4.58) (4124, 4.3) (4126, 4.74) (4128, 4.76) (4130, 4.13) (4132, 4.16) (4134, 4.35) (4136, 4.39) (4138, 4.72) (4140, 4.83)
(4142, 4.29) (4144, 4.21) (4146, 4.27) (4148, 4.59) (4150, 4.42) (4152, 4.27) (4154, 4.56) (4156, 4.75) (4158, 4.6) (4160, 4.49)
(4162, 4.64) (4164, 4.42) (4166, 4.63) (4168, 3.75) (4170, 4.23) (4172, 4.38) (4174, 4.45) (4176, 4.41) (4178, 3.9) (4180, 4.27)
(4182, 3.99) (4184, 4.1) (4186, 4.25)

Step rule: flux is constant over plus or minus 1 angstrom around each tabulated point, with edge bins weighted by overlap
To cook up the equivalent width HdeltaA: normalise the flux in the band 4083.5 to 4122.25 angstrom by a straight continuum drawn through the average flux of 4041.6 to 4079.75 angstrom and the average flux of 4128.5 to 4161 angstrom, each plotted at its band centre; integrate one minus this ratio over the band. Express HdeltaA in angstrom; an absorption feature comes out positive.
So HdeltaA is 1.1 angstrom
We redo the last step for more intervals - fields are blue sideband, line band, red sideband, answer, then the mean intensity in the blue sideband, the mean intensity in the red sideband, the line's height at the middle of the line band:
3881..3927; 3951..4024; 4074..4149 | 1.6 angstrom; 4.27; 4.34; 4.3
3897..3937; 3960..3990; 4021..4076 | 3.1 angstrom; 4.21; 4.44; 4.31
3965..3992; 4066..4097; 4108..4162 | -0.5 angstrom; 3.94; 4.36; 4.22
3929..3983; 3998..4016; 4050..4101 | -1.7 angstrom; 3.89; 4.29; 4.06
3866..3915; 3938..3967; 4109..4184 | 1.8 angstrom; 4.35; 4.34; 4.35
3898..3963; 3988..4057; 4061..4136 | -3.1 angstrom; 4.19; 4.34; 4.27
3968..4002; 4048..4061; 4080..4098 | -0.5 angstrom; 4.18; 4.18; 4.18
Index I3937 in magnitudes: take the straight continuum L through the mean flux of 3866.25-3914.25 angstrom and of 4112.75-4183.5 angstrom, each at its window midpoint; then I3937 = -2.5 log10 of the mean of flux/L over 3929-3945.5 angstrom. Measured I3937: 0.17 mag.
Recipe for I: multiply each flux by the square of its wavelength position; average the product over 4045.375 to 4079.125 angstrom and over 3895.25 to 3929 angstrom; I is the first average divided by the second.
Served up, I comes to 1.07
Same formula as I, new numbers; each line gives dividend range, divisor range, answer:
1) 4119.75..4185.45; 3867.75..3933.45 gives 1.16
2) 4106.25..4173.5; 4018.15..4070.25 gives 1.01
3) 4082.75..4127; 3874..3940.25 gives 1.14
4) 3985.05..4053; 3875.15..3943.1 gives 1.14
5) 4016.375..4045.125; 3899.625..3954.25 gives 1.13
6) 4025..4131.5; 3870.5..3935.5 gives 1.14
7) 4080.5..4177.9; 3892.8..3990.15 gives 1.17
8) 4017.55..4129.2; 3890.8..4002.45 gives 1.14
